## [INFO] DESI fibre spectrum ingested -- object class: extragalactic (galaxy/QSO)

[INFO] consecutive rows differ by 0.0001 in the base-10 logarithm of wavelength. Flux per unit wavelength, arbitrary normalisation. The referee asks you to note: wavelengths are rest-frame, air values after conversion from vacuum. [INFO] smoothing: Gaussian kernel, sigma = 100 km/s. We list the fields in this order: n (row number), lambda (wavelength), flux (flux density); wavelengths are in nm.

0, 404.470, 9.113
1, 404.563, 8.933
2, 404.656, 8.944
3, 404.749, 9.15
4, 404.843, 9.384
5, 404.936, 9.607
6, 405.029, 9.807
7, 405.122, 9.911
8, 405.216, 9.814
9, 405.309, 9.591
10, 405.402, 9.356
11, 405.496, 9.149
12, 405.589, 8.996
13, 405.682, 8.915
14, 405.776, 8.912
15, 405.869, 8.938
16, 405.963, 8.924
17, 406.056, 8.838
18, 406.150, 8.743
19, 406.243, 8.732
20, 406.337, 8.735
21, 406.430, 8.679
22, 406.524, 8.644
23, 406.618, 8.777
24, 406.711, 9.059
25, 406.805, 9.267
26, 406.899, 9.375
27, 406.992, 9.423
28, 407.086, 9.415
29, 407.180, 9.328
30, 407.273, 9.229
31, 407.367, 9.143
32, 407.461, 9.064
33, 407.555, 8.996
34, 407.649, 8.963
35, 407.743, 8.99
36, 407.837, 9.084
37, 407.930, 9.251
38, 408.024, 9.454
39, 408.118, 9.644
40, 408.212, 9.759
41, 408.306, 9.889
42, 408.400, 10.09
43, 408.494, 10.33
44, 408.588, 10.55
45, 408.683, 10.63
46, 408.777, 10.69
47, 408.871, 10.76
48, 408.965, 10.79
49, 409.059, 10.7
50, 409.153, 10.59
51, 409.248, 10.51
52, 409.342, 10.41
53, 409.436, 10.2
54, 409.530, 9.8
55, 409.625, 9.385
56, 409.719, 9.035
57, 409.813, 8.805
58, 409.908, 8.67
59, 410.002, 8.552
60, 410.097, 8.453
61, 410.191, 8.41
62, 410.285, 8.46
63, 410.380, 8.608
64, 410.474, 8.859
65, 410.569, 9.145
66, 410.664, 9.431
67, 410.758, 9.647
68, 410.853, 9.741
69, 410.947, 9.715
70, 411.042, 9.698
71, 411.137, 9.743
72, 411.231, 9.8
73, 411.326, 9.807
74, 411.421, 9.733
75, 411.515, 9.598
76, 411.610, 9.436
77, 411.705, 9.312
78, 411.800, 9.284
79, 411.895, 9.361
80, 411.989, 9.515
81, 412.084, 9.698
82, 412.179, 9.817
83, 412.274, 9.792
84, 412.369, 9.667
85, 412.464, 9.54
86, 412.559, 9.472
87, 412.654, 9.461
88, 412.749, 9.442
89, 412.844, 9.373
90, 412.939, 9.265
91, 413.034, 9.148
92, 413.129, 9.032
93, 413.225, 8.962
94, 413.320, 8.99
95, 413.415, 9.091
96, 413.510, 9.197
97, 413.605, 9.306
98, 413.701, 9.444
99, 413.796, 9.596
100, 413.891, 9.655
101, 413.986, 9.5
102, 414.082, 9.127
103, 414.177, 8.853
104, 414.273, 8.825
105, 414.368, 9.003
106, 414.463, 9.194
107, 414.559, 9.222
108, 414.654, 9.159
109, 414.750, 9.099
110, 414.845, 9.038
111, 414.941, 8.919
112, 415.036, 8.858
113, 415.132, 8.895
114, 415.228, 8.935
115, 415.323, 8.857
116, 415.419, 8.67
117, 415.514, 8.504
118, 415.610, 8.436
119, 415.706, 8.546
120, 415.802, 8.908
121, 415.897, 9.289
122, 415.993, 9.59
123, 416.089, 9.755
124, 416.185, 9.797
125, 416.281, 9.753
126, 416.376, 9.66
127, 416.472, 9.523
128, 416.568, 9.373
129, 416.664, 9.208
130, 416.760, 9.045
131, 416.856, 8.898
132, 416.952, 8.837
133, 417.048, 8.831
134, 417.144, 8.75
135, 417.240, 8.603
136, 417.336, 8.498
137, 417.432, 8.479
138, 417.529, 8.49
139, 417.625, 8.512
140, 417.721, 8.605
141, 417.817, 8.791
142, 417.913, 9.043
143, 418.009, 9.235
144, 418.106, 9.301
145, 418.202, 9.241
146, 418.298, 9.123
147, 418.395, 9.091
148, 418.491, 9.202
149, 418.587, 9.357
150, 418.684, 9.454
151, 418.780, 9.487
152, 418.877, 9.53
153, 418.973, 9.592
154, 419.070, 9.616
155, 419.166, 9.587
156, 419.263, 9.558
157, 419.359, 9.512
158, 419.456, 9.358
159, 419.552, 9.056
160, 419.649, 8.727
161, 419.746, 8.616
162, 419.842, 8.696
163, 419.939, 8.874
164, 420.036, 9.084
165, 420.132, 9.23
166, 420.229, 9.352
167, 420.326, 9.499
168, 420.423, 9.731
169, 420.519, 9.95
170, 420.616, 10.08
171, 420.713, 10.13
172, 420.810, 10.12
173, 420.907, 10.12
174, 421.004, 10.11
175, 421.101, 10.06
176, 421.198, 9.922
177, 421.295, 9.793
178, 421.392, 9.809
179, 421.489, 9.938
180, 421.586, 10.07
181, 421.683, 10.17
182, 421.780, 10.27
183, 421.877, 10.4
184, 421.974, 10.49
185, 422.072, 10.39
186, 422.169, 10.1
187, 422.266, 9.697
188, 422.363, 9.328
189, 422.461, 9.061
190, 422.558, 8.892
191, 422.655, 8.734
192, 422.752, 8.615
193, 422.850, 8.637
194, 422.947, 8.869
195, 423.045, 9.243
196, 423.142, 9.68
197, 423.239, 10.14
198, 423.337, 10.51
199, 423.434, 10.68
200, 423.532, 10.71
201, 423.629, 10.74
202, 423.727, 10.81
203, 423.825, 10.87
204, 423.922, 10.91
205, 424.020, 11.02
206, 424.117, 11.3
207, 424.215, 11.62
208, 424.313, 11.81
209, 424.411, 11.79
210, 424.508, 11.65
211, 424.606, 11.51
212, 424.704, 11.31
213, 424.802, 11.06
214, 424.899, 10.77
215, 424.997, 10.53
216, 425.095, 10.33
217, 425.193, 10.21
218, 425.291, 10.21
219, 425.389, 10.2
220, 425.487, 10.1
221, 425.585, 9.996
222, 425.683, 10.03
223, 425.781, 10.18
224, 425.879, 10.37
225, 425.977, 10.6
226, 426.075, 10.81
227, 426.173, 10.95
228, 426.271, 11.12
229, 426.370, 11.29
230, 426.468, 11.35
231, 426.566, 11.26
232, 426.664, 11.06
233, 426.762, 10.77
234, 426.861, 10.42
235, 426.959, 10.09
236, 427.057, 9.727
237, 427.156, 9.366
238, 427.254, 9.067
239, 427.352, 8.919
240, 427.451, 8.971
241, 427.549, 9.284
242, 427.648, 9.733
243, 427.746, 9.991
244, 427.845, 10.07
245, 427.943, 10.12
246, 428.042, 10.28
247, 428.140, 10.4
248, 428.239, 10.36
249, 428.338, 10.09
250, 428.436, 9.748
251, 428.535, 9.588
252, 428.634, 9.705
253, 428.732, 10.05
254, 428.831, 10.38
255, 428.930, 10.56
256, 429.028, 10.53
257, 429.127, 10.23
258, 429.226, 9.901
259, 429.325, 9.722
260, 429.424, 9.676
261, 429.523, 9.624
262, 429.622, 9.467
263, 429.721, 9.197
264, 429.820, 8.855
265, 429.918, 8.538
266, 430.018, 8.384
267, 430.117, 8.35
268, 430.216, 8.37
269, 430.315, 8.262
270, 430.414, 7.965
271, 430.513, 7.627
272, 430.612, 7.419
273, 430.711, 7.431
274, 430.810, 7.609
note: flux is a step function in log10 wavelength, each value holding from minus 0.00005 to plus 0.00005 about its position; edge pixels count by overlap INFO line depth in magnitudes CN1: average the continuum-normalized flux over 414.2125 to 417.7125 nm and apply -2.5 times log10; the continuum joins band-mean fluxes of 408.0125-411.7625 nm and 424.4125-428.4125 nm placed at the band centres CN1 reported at 0.108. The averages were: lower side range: 9.67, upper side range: 10.4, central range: 8.99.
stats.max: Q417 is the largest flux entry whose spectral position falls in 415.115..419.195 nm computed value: 9.797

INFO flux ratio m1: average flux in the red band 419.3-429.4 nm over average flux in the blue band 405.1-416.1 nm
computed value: 1.08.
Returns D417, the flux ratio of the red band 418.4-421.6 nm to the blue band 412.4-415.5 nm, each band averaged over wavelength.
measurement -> 1.0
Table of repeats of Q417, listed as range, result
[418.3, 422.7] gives 10.49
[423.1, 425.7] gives 11.81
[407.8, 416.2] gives 10.79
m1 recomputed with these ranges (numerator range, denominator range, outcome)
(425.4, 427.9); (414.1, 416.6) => 1.12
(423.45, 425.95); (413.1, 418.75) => 1.19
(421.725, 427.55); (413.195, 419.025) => 1.14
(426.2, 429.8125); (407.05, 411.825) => 1.05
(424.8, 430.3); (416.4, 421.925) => 1.07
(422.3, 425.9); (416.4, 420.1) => 1.14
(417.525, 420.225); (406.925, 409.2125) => 0.94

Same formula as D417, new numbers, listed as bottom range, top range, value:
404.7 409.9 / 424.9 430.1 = 1.06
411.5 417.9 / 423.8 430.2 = 1.12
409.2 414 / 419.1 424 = 1.04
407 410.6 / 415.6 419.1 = 0.96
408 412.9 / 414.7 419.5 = 0.94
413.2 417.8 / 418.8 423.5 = 1.06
